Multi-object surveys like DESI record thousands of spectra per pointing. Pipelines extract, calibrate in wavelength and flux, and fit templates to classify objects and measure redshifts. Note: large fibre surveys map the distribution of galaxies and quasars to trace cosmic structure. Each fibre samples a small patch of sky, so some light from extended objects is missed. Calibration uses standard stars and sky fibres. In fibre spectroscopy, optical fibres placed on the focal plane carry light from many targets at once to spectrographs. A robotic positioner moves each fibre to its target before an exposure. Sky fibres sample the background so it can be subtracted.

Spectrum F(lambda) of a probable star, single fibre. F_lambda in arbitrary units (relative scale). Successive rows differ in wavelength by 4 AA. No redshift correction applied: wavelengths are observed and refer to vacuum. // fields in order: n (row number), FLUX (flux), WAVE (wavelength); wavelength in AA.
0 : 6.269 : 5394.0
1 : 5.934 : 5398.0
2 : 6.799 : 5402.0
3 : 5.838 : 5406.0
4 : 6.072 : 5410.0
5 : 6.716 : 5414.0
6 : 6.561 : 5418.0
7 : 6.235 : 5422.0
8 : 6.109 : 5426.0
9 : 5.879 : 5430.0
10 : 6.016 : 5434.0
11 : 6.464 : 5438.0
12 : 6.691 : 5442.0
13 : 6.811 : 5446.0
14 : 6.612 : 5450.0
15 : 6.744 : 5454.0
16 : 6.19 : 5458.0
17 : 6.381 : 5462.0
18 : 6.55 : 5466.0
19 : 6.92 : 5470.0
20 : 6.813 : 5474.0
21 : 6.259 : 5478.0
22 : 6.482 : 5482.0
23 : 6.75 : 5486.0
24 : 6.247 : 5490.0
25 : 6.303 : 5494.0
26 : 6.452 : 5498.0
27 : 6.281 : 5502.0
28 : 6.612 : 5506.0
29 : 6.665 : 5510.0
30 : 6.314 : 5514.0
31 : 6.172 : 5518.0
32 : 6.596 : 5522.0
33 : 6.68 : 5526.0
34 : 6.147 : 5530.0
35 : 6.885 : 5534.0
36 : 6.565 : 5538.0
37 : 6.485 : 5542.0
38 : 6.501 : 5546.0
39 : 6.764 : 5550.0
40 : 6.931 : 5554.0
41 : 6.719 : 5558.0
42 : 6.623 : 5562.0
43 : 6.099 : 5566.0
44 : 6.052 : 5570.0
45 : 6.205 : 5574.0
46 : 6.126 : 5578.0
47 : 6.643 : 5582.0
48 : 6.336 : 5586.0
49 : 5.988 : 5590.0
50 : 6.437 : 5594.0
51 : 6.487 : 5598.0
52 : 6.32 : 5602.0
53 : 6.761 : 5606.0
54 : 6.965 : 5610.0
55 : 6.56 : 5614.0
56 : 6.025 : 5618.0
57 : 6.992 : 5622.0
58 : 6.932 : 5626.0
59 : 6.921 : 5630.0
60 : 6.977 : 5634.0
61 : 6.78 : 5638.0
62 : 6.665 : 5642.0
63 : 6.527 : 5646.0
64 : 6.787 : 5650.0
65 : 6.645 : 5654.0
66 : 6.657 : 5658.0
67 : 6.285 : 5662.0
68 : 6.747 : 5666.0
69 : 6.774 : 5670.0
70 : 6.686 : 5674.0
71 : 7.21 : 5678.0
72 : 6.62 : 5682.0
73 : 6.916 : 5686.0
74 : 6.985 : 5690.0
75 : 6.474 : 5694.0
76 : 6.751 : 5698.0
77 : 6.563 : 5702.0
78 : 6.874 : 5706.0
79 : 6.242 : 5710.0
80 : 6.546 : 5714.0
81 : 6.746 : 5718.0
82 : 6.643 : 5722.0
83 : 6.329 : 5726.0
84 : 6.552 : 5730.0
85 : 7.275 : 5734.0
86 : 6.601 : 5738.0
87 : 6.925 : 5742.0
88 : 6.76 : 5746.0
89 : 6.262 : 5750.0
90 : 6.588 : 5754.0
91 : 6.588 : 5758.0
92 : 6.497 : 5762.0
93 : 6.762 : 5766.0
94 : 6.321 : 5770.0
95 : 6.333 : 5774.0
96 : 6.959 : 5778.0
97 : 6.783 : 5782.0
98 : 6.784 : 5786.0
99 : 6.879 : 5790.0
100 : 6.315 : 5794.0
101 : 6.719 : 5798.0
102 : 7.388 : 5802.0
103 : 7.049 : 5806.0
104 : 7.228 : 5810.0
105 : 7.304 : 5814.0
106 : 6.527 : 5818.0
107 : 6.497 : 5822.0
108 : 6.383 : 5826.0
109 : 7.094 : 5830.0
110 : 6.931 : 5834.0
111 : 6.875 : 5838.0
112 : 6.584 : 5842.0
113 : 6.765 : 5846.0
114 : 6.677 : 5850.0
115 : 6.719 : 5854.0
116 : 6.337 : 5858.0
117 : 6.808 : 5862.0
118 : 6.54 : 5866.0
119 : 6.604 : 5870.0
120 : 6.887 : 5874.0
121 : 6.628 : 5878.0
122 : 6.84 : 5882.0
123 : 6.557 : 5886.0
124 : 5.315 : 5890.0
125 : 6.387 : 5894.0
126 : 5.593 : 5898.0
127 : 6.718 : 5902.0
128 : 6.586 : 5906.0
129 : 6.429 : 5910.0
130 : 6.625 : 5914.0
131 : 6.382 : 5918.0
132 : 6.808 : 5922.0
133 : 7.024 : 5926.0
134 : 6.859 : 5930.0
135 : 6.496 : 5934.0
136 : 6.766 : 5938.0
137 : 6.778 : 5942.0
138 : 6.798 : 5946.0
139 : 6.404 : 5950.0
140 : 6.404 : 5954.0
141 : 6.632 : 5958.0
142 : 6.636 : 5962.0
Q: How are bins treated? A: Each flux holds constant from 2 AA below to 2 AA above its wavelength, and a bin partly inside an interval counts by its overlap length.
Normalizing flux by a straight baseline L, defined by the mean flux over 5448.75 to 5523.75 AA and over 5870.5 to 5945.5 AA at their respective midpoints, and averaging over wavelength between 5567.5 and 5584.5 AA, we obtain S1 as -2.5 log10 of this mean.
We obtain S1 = 0.042 mag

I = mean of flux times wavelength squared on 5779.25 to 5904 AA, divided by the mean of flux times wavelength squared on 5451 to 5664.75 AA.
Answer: 1.13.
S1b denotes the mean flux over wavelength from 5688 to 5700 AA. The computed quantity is 6.74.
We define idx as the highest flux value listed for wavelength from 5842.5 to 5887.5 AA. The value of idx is 6.887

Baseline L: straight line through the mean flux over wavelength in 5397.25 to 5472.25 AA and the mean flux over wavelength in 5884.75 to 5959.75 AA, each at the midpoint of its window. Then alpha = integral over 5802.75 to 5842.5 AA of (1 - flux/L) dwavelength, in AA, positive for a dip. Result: -2.4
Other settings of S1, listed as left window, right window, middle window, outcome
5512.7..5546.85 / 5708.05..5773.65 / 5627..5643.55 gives -0.050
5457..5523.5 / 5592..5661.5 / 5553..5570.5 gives 0.013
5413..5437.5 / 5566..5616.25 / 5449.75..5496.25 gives -0.039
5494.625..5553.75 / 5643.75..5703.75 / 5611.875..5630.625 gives -0.005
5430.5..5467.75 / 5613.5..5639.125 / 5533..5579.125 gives 0.024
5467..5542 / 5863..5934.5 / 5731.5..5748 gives -0.059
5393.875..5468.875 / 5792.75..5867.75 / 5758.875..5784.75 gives 0.018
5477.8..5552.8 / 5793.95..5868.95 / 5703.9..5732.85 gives 0.016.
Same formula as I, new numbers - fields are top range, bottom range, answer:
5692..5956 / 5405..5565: 1.16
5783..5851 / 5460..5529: 1.18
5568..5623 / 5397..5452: 1.08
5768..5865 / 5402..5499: 1.20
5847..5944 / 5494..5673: 1.12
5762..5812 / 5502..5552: 1.14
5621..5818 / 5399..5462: 1.17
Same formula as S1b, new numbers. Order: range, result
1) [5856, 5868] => 6.56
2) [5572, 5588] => 6.33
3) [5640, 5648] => 6.6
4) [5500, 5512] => 6.52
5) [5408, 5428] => 6.34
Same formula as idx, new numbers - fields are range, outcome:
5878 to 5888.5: 6.84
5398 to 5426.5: 6.799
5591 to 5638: 6.992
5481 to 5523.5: 6.75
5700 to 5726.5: 6.874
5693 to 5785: 7.275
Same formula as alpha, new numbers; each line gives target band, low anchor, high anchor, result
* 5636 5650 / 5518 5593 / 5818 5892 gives -0.4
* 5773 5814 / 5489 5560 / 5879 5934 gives -2.5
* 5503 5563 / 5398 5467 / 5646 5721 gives -0.6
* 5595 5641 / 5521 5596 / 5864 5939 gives -1.6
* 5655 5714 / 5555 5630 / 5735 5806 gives -0.9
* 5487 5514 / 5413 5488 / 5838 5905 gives 0.2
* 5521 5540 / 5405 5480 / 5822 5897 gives -0.3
